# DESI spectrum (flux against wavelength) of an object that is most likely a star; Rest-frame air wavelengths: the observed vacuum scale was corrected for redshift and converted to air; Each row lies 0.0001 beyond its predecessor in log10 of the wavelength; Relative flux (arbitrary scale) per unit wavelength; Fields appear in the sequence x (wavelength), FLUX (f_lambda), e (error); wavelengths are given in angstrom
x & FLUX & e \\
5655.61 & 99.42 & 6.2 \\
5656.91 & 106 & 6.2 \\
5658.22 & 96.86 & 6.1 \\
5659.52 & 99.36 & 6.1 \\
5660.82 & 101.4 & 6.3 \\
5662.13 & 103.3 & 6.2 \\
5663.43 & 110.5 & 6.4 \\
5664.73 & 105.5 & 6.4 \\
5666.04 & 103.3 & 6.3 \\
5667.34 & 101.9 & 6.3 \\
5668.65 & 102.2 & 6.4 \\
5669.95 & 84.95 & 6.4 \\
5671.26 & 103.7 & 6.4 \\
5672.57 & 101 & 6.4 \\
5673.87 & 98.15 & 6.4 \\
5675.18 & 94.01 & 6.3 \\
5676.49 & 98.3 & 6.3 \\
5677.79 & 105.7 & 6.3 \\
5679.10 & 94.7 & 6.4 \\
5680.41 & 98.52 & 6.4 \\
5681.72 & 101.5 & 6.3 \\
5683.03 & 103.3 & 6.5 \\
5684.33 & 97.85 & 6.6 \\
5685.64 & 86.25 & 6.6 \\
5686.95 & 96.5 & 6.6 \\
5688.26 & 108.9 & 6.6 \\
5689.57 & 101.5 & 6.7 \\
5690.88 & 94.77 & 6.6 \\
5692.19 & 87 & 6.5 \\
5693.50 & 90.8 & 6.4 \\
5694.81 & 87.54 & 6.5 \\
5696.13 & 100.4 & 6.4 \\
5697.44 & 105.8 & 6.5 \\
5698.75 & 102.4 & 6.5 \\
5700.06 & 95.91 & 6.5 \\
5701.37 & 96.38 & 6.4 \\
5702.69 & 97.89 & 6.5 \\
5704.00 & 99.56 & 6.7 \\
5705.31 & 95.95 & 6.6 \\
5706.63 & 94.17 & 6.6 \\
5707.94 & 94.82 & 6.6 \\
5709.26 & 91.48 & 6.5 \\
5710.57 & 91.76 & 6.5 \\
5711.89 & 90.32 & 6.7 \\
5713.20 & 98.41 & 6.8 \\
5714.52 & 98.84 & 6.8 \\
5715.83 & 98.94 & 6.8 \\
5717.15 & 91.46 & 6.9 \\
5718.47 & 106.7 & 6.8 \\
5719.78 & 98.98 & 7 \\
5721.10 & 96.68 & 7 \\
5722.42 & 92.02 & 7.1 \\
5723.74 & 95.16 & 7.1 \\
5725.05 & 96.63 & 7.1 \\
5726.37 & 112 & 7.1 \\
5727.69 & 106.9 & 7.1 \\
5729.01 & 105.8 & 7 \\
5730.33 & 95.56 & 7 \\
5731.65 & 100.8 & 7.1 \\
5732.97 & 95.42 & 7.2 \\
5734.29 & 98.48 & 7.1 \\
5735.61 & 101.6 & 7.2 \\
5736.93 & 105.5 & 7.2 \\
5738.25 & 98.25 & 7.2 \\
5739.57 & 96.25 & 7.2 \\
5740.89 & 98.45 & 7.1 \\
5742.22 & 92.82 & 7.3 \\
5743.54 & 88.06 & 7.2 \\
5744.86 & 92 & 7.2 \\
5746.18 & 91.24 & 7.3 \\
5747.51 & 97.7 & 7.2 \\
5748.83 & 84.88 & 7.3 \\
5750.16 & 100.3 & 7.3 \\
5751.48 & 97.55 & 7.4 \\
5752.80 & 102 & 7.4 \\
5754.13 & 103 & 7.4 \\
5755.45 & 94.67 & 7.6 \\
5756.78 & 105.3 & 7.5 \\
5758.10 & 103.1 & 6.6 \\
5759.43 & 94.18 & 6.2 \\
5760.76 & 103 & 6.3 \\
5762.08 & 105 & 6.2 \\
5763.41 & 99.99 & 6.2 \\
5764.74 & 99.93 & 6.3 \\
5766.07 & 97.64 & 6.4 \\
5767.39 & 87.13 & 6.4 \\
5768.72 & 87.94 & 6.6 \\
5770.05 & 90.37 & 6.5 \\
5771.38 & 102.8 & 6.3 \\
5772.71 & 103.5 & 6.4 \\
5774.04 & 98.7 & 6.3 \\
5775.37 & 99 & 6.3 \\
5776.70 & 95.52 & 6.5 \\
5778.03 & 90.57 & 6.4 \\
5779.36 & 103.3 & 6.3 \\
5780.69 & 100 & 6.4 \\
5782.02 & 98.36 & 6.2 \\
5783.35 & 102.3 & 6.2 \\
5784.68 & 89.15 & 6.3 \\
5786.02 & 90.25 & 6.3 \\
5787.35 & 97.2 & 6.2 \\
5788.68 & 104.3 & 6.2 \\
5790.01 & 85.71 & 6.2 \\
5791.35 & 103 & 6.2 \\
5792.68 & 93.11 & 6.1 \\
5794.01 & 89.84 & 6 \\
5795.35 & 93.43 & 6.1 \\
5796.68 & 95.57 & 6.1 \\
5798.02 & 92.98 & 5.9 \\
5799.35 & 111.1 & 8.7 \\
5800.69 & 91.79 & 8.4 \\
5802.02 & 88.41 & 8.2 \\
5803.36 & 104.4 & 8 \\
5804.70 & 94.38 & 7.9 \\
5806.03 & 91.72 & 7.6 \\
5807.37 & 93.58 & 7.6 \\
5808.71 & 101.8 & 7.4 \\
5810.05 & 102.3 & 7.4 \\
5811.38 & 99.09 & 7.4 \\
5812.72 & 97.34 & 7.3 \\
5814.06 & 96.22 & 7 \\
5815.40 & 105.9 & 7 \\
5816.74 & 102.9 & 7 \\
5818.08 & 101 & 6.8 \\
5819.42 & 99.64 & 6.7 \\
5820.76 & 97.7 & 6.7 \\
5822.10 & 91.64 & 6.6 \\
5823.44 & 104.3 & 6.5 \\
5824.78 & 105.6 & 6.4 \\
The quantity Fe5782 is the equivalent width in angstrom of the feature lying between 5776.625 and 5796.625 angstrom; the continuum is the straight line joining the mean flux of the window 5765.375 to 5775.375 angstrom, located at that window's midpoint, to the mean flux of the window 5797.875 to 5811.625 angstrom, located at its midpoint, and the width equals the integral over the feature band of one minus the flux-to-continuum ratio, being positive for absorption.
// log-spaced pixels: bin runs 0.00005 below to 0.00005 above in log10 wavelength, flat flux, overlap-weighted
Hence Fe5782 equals 0.17 angstrom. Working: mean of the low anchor 95.7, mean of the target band 95.8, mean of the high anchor 97.6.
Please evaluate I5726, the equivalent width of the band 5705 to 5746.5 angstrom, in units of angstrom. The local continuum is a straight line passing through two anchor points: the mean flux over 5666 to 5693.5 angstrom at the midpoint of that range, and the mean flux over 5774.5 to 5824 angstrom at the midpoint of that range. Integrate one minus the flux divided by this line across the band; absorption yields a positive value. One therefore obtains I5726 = 0.2 angstrom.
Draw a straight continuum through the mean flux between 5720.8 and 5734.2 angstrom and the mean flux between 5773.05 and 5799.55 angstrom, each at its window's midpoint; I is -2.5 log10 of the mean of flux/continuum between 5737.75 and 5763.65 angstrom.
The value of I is 0.012 mag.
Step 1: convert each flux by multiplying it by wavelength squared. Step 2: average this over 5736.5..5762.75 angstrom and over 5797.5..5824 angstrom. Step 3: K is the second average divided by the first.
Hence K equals 1.03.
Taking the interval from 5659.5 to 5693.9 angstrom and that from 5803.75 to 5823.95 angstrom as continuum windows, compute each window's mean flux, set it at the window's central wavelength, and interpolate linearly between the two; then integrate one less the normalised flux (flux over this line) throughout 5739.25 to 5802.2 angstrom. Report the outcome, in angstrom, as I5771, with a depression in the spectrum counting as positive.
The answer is 1.4 angstrom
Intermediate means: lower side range 99.1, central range 96.6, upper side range 98.7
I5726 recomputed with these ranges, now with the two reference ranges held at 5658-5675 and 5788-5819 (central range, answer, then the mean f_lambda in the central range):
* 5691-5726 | 1.3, 96.1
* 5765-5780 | 0.3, 96.1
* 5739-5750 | 0.7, 92.9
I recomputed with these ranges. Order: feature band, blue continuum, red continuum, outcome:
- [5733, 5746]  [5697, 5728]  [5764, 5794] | 0.01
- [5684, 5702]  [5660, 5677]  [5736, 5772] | 0.03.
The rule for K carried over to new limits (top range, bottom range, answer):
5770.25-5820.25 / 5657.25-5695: 1.03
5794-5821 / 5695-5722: 1.04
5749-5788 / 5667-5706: 1.03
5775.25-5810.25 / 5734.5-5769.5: 1.00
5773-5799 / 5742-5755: 1.03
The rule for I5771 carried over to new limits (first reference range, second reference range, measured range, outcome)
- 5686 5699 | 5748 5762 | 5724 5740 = -0.4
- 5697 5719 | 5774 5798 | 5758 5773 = -0.2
